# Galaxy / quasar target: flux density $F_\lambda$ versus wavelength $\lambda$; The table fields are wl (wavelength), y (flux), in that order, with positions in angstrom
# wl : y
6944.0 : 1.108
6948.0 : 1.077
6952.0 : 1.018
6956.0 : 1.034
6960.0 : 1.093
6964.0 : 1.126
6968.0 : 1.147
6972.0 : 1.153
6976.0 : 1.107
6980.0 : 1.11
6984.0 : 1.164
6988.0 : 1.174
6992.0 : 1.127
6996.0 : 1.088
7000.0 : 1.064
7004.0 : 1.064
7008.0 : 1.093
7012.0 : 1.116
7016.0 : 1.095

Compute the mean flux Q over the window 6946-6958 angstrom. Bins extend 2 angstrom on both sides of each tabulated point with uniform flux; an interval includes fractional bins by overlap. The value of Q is 1.04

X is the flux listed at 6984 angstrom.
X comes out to 1.164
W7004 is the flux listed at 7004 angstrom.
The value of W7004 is 1.064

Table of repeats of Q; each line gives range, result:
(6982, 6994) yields 1.16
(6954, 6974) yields 1.11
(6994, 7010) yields 1.08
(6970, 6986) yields 1.13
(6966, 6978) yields 1.14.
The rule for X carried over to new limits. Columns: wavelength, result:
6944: 1.108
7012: 1.116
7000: 1.064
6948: 1.077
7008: 1.093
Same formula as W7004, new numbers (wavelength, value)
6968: 1.147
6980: 1.11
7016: 1.095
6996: 1.088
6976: 1.107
